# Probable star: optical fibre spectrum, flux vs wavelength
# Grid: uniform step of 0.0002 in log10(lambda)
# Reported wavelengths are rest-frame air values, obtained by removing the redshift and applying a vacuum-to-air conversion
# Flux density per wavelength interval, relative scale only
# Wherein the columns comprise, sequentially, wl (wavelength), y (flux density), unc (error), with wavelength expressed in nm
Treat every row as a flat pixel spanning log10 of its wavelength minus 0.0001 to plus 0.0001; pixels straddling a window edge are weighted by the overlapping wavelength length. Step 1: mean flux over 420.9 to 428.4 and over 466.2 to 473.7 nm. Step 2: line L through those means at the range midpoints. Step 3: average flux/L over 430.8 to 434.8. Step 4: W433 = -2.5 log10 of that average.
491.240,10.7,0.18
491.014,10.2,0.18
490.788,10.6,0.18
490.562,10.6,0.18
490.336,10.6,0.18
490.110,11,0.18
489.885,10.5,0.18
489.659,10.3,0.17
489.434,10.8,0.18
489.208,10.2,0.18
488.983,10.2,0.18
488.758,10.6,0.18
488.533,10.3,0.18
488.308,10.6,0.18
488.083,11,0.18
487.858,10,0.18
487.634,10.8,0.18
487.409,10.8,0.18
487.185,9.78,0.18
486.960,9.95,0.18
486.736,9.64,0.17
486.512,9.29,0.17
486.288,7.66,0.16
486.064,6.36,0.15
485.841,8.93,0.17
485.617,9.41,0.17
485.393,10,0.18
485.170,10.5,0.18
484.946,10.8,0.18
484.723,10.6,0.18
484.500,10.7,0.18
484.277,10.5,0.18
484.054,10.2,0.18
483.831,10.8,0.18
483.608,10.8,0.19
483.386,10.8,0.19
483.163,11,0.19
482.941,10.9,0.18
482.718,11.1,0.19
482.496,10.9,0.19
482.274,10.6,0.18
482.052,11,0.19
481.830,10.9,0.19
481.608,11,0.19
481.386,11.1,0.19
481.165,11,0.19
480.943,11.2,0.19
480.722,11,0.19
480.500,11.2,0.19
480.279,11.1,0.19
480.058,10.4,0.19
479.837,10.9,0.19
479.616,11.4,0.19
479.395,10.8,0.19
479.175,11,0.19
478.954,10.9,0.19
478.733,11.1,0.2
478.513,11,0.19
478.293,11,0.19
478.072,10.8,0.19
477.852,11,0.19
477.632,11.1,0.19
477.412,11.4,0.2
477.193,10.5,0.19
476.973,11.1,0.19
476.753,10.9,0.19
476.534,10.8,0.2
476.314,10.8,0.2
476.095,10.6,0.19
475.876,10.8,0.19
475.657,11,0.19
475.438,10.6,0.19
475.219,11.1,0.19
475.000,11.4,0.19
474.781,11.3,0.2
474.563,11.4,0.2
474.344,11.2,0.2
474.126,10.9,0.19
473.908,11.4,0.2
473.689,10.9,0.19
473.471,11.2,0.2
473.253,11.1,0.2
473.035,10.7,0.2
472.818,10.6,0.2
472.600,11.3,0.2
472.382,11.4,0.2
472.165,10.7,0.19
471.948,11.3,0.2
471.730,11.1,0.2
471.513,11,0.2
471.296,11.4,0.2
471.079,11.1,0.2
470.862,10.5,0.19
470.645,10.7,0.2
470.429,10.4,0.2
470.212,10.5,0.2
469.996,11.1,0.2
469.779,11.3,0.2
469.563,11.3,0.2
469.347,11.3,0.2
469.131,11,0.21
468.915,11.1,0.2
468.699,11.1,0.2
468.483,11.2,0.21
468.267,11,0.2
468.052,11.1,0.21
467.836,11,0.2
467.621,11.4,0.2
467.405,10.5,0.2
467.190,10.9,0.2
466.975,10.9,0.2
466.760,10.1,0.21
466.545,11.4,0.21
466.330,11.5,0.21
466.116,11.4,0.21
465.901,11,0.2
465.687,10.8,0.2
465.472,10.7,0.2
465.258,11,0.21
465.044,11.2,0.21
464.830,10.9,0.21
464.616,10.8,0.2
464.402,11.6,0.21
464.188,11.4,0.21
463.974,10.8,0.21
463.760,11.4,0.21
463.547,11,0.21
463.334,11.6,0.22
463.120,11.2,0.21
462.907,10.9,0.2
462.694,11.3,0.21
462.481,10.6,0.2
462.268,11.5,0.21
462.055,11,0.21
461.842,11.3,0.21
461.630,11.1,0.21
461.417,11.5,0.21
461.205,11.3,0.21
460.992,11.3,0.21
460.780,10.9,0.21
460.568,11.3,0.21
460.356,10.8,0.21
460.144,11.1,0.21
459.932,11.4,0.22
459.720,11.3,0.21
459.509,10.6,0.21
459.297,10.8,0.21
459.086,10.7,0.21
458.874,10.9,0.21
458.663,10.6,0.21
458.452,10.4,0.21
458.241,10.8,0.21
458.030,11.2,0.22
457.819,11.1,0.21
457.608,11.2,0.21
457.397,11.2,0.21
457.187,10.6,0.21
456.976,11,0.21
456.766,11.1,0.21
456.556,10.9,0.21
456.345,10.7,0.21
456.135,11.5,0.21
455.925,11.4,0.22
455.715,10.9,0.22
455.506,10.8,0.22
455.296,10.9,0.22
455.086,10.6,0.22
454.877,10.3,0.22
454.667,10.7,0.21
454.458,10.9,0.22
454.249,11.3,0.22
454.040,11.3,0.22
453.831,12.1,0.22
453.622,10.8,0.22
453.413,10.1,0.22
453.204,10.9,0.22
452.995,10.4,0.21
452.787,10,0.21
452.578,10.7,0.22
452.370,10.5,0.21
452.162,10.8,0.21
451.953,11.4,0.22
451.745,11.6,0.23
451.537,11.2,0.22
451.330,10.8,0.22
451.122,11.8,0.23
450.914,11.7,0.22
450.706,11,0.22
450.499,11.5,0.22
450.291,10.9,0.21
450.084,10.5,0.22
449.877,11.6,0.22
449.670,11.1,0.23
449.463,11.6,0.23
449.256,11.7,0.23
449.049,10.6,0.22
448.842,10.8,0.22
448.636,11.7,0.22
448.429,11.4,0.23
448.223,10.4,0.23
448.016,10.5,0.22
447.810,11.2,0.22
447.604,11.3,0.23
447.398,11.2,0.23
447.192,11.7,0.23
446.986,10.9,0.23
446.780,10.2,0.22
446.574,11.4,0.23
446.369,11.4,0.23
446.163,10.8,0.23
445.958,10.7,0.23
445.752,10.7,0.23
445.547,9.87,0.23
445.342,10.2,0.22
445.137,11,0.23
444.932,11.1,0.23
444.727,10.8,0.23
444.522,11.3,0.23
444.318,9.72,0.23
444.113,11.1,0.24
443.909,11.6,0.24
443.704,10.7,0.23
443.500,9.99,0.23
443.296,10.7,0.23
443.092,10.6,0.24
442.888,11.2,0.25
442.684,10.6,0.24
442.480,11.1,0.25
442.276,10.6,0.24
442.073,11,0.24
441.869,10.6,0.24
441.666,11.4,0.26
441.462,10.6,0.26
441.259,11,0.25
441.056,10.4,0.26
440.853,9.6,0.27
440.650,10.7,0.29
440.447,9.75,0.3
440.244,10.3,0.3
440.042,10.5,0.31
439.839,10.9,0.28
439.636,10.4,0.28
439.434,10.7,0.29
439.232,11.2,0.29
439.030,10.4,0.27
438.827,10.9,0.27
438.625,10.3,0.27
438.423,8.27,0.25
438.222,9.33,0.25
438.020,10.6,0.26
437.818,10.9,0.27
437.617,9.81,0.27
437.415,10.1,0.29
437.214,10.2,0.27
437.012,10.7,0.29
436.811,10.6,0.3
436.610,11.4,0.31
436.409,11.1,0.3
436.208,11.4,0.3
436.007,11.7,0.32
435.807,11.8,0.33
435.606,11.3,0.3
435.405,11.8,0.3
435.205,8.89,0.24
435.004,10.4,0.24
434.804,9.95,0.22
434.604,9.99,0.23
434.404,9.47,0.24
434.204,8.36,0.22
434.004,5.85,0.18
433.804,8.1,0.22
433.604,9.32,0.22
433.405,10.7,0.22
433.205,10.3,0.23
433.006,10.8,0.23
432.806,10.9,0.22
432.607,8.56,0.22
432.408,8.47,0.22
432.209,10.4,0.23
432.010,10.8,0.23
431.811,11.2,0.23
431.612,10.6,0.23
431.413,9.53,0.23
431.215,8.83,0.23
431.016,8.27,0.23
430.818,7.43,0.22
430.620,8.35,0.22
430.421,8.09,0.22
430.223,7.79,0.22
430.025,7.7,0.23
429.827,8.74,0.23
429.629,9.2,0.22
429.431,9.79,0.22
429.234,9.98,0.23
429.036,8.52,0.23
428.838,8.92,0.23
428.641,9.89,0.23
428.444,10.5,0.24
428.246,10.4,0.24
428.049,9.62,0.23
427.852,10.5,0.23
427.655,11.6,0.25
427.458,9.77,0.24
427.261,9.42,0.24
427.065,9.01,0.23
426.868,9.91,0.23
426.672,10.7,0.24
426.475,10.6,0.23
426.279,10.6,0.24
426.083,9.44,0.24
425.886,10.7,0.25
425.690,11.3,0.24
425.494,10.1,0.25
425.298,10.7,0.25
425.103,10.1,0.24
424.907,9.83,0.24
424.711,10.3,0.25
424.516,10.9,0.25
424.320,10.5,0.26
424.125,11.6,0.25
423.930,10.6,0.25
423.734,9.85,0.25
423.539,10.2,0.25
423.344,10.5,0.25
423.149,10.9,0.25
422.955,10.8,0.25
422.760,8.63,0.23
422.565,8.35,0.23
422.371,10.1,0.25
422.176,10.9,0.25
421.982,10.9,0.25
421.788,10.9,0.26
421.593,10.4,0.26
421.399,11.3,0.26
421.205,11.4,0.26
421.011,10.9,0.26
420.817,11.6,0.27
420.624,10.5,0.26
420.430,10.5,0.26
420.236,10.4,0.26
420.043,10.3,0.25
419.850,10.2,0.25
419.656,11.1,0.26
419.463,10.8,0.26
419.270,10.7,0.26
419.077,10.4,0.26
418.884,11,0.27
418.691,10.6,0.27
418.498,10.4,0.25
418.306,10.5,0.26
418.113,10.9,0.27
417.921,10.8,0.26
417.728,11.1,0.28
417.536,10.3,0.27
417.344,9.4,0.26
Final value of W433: 0.11 mag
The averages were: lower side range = 10.4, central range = 9.45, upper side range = 11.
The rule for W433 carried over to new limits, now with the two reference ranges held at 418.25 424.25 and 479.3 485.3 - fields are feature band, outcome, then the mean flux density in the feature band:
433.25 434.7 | 0.19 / 8.88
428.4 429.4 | 0.11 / 9.53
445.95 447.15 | -0.03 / 11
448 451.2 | -0.05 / 11.2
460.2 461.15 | -0.03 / 11.1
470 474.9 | -0.02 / 11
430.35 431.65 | 0.22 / 8.65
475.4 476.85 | 0.00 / 10.8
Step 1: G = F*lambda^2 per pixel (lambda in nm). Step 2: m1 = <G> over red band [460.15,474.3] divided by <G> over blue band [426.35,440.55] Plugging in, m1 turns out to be 1.3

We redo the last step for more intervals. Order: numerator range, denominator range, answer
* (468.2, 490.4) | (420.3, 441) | 1.32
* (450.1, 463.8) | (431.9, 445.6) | 1.15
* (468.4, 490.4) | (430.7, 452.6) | 1.20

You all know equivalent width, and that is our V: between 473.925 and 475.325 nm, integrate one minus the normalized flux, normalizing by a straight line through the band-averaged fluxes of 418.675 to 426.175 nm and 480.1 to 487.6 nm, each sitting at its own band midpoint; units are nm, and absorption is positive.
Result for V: -0.12 nm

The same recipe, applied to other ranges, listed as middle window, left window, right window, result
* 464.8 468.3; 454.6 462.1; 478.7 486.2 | -0.05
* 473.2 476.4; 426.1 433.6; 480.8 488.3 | -0.27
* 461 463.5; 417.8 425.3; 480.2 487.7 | -0.19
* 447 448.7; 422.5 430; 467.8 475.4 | -0.10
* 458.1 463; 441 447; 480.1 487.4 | -0.20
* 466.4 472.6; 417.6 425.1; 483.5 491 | -0.45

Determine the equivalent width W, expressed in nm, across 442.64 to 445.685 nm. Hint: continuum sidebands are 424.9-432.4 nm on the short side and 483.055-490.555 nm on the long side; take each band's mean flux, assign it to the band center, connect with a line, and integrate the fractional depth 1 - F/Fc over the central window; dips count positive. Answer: -0.27 nm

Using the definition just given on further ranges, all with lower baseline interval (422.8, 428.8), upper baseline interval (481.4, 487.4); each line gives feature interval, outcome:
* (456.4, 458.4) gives -0.14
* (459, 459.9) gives -0.06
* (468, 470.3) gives -0.20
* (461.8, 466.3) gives -0.39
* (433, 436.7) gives 0.07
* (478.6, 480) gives -0.11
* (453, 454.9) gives -0.12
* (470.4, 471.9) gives -0.10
